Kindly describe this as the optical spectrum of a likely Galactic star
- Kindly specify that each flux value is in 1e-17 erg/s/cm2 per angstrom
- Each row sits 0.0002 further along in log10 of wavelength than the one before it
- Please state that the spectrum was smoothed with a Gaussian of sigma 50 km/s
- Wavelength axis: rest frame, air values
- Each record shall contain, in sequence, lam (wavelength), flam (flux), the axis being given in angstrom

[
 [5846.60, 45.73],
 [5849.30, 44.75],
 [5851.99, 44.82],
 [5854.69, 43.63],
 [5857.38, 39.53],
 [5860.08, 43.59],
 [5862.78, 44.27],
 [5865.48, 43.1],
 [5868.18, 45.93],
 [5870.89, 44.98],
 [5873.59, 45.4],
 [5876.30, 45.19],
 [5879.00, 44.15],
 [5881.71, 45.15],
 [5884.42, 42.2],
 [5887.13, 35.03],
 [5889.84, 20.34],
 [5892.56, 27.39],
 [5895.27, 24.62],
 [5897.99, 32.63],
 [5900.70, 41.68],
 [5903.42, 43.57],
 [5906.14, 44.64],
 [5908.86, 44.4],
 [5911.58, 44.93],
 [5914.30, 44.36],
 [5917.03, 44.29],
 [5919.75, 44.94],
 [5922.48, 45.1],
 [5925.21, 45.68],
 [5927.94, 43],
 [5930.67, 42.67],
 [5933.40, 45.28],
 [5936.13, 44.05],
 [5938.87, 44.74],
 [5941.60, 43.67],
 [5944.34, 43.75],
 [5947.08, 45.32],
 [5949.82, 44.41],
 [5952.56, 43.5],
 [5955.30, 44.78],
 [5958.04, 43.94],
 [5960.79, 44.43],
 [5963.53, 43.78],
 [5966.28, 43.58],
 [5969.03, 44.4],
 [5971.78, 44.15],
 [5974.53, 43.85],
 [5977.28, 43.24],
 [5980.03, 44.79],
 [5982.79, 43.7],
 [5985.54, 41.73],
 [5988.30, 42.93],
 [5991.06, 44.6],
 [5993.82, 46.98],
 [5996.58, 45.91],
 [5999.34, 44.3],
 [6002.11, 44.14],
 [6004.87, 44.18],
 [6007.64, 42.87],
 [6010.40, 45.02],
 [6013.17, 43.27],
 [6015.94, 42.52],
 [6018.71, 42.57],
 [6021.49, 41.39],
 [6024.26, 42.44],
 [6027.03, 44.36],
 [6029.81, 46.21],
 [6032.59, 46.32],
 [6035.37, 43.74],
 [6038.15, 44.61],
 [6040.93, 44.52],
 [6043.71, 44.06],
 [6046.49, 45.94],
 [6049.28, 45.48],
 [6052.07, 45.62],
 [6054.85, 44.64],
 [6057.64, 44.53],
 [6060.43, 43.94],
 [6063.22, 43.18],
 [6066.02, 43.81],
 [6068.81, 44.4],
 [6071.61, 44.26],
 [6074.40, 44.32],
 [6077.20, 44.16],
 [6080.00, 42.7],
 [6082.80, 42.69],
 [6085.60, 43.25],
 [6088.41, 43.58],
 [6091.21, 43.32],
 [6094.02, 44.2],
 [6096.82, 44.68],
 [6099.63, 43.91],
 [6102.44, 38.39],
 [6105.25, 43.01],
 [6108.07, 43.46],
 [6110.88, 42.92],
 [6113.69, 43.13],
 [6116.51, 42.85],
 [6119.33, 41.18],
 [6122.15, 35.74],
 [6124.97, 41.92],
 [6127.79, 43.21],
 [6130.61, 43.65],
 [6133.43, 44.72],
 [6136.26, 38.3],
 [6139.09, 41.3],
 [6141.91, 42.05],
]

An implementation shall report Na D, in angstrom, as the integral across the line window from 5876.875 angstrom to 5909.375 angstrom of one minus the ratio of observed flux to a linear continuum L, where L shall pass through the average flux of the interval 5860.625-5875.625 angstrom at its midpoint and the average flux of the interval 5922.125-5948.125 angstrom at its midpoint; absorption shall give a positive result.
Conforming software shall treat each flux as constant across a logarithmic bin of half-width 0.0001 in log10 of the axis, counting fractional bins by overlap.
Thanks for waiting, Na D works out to 5.38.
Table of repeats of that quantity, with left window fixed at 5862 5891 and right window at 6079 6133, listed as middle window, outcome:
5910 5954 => -2.73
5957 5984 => -1.32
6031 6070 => -2.15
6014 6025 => -0.03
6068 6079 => -0.47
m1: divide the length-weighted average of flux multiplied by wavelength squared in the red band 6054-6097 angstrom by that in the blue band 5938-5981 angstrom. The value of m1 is 1.0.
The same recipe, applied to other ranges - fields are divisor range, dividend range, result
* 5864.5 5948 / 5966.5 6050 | 1.10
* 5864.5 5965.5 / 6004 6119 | 1.09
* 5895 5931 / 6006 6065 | 1.08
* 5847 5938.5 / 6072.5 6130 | 1.10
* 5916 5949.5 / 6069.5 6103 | 1.03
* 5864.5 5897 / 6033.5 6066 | 1.23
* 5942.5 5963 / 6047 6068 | 1.04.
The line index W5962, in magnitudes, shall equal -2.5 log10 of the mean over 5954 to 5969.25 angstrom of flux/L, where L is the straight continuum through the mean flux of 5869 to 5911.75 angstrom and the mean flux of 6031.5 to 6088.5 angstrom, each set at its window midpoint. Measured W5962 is -0.073 mag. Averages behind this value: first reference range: 39.1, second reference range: 44.3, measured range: 44.1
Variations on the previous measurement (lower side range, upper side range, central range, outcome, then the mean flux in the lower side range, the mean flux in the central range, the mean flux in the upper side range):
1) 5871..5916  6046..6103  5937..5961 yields -0.09 mag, 39.3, 44.3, 43.9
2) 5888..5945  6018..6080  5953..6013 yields -0.04 mag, 40.7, 44.1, 44.3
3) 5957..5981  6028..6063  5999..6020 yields 0.02 mag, 44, 43.6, 44.9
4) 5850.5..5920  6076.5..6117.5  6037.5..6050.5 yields -0.06 mag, 40.9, 44.9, 43.1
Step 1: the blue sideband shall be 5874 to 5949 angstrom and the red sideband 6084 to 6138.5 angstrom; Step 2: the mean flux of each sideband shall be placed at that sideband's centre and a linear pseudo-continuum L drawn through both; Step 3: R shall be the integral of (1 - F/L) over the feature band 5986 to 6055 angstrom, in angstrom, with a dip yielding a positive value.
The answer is -4.0 angstrom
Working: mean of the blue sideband 41.3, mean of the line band 44.3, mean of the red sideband 42.4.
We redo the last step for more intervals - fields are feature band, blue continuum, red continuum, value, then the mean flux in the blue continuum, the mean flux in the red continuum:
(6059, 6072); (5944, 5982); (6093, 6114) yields -0.2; 44.1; 42.9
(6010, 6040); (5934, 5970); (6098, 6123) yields -0.5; 44.2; 41.8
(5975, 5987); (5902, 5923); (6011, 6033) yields 0.1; 44.5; 43.6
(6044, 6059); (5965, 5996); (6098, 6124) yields -0.8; 44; 41.6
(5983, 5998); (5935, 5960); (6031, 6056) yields 0.1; 44.2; 45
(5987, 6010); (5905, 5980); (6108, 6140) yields -0.5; 44.3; 41.8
